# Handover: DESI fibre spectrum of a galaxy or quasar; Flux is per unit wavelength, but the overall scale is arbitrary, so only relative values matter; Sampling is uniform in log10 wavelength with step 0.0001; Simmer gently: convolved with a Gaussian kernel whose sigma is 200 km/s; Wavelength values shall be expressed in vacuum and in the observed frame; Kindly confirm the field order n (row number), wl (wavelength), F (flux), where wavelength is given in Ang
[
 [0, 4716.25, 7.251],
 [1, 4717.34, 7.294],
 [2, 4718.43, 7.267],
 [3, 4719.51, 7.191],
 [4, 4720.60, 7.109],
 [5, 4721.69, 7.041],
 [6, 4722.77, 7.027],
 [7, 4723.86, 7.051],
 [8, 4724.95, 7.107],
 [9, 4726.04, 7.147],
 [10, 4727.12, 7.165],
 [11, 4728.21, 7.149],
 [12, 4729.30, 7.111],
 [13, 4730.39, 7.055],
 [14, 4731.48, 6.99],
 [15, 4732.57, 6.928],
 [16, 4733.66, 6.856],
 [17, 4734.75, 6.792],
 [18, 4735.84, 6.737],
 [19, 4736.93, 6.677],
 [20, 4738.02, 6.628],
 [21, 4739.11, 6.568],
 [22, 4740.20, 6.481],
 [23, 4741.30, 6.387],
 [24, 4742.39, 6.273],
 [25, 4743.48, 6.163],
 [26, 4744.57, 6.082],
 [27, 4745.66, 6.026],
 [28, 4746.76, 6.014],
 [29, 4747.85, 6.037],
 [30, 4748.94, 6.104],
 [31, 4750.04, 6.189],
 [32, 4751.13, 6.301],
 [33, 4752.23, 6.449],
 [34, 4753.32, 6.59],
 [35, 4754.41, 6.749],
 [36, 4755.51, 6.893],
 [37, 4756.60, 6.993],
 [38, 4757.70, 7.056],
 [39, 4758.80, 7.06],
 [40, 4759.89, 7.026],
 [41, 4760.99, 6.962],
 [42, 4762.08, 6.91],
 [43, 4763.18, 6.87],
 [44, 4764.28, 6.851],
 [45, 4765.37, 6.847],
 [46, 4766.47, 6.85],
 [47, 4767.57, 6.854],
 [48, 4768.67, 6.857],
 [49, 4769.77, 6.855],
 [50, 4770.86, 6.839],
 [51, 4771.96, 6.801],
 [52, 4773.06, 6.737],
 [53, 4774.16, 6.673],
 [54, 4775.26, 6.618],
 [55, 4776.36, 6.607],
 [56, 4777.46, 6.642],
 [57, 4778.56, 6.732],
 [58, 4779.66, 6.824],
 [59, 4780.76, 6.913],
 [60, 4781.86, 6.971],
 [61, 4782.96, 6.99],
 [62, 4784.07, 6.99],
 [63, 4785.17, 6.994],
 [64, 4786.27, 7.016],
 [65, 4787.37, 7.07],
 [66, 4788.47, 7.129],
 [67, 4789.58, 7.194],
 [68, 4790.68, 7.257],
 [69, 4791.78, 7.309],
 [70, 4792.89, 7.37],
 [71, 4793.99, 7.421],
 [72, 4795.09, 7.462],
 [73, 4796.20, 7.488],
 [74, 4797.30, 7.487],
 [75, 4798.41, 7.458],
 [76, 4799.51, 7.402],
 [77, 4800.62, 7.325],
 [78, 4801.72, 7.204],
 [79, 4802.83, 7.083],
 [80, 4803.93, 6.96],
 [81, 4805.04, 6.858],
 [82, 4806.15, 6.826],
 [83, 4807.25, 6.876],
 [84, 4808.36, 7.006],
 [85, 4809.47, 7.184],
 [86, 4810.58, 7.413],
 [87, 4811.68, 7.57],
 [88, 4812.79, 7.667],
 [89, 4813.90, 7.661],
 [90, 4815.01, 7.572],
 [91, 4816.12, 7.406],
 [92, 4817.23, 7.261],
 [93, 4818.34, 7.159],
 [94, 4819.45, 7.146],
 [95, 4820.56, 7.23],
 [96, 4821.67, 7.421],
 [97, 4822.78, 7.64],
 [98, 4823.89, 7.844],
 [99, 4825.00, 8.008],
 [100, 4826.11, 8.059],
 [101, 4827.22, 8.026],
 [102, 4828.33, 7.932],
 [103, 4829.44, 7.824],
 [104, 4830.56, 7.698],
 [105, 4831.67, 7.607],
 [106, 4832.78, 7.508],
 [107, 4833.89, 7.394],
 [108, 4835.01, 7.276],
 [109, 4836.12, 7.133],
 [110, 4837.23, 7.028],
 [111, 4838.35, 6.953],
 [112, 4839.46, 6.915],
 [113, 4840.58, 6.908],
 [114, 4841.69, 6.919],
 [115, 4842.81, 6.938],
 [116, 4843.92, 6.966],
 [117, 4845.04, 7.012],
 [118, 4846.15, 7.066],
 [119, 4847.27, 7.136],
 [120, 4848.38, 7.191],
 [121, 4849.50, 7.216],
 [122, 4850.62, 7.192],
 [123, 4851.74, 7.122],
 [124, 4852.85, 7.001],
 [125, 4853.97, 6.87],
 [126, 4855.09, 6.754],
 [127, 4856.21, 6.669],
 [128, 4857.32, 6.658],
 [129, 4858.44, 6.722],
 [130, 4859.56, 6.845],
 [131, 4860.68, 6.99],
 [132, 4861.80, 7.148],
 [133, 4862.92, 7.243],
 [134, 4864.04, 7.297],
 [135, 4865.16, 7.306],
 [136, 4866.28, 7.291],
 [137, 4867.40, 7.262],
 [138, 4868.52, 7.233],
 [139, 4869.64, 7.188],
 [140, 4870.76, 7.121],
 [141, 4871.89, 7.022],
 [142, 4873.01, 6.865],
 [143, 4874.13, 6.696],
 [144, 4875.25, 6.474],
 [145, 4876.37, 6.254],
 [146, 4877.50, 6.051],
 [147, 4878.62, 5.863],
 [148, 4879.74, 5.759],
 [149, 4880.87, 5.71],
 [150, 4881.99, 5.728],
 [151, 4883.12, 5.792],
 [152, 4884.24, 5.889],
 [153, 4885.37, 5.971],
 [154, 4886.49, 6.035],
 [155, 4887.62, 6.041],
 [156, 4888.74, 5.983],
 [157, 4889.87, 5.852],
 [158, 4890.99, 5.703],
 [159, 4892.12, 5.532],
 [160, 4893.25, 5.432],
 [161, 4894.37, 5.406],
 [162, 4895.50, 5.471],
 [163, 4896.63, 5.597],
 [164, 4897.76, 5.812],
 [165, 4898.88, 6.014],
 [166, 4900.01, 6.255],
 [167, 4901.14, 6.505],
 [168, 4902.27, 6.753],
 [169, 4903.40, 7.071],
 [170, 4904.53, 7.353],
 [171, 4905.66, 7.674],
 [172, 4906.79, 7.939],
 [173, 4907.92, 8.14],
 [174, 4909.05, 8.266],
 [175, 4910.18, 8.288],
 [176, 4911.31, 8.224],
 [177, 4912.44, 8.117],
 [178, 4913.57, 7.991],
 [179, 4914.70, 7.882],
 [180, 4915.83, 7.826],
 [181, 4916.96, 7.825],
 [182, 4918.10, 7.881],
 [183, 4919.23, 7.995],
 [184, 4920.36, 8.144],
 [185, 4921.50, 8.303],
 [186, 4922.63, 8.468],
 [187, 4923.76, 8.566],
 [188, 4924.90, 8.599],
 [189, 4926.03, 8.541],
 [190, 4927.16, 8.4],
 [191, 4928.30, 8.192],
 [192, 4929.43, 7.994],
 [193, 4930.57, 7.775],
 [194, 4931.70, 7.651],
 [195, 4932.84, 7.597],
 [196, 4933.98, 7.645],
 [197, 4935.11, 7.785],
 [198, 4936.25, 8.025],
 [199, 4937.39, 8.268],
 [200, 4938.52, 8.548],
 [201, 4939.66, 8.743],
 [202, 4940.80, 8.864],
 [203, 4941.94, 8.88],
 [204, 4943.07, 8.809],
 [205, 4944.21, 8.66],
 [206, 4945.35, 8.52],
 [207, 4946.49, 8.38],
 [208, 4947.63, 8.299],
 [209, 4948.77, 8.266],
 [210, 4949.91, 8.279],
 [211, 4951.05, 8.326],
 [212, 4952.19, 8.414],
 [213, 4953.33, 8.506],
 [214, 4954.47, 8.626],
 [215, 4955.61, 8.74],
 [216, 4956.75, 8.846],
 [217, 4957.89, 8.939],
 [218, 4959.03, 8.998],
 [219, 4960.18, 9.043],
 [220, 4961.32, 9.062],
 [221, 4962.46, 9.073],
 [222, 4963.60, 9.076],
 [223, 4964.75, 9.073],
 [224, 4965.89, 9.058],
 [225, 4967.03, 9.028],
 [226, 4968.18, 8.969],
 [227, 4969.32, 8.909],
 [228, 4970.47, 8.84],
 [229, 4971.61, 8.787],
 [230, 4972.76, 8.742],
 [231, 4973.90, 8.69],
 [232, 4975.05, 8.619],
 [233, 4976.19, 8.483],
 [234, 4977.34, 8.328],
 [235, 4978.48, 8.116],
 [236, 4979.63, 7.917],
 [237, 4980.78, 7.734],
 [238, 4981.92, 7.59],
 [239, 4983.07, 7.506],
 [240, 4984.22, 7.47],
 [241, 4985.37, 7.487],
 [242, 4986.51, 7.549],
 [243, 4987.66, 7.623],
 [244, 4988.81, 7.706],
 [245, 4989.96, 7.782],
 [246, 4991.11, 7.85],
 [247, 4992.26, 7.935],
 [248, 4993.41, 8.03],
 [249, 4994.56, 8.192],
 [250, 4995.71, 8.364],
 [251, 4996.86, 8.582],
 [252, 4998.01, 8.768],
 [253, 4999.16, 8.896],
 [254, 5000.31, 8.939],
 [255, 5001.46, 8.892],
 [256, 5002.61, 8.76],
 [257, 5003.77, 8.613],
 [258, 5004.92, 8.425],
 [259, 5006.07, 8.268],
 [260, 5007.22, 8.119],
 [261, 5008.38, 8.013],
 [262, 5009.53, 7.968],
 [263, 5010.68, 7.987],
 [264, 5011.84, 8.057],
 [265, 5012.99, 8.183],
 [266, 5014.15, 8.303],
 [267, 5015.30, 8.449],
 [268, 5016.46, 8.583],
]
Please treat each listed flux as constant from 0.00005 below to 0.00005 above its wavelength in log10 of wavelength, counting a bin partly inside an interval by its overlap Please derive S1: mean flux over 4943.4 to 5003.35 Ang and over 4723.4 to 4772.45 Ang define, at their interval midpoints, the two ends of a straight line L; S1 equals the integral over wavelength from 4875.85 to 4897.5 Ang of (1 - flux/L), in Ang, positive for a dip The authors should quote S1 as 5.53 Ang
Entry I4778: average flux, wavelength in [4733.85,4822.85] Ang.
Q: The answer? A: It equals 6.92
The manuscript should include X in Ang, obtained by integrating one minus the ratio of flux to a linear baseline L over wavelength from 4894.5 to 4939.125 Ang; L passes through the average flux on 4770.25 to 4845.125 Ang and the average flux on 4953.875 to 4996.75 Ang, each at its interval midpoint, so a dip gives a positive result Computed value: 1.9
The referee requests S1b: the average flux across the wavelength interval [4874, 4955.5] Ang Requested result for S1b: 7.39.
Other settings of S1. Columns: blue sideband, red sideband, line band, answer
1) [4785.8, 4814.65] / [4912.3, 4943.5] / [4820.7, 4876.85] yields 3.17 Ang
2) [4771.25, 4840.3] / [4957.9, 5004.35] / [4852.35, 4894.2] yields 6.60 Ang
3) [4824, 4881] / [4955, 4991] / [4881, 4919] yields 4.40 Ang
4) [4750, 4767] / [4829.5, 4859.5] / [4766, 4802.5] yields -0.81 Ang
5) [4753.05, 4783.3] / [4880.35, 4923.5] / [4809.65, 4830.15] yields -2.20 Ang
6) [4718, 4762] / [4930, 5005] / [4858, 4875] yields 1.31 Ang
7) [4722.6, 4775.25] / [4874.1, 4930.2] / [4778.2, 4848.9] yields -4.60 Ang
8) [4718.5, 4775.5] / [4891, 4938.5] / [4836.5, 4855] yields 0.42 Ang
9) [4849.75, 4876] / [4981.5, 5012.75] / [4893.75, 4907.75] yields 1.51 Ang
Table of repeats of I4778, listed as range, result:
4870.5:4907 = 6.21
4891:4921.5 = 7.13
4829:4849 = 7.19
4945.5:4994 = 8.4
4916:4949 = 8.26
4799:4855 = 7.29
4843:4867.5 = 7.04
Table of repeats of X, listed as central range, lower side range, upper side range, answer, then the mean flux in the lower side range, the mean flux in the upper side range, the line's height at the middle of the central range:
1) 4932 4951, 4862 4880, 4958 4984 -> -0.6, 6.83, 8.61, 8.08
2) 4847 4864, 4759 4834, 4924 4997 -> 1.4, 7.2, 8.36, 7.62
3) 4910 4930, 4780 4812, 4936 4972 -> 0.5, 7.18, 8.72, 8.39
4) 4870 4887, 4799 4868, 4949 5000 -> 3.1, 7.24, 8.42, 7.62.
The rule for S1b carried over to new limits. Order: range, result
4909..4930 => 8.18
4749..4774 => 6.78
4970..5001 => 8.17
